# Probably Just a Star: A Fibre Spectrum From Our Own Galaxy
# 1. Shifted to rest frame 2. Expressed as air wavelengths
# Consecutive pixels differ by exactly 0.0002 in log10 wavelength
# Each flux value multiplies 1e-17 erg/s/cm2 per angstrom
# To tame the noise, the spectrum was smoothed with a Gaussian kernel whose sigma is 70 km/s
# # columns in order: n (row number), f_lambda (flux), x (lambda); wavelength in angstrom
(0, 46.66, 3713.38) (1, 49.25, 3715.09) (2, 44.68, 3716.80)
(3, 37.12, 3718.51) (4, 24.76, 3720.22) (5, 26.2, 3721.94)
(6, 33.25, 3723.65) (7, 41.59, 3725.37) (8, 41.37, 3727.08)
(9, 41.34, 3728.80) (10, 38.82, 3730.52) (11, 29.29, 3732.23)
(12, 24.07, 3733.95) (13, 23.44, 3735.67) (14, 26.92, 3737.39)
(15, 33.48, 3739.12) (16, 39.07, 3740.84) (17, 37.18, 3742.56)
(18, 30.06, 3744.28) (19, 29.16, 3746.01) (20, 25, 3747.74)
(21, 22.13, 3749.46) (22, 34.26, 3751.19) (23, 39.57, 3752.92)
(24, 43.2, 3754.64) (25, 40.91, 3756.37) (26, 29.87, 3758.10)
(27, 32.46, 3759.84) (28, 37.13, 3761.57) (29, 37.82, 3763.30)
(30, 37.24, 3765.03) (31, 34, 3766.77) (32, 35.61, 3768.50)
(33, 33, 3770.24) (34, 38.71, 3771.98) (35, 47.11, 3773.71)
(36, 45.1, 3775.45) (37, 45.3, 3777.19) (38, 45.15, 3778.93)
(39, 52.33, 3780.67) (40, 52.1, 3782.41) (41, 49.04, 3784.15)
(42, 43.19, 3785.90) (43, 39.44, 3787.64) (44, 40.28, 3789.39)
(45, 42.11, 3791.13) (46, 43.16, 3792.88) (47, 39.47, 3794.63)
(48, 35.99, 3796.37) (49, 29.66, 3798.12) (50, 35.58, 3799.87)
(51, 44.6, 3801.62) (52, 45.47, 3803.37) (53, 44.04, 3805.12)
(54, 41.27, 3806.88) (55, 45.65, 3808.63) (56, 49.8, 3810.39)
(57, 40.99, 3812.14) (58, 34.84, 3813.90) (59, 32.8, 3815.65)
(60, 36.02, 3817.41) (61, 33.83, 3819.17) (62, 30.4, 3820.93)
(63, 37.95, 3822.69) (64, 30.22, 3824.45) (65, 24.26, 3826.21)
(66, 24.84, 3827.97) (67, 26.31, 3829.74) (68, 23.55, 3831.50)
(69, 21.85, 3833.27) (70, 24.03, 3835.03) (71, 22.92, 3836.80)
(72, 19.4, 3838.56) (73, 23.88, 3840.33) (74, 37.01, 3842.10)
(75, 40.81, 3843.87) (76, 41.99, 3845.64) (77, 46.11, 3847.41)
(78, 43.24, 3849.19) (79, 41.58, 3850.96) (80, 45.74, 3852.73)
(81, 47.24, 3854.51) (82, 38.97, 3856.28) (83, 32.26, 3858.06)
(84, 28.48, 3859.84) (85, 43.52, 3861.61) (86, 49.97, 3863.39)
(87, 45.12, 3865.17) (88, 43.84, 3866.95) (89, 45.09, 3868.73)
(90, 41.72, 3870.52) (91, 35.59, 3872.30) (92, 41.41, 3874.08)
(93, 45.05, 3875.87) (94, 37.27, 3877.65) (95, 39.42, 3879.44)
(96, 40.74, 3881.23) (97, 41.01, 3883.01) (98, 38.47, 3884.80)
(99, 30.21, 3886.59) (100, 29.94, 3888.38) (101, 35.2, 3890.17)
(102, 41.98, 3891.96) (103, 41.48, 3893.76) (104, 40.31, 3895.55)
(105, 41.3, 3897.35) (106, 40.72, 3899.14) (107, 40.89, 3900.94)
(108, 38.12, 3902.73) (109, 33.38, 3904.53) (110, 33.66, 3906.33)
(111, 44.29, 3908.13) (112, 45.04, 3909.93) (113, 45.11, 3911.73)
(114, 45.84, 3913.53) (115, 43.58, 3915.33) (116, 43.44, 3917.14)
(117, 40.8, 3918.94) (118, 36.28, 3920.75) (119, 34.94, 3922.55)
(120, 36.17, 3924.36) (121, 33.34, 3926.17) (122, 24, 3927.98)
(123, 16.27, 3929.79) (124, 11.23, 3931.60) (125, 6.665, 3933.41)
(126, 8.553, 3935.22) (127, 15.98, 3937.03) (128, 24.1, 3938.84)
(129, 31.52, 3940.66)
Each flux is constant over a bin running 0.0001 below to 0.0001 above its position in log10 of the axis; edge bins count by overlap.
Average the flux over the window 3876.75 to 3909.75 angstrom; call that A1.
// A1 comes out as 38.4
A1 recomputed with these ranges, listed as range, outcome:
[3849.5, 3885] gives 41.2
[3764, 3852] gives 37.5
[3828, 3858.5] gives 33.7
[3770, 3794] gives 44.2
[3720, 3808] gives 37.4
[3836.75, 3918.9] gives 39.6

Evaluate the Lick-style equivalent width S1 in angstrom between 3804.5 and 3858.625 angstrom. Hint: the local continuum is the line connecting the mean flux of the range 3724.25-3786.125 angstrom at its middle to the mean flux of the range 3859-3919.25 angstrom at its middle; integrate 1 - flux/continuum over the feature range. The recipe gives 5.6 angstrom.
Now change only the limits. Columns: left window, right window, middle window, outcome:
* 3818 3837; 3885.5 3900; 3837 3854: -3.84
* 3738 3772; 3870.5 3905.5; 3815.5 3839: 5.71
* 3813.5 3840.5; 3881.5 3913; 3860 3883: -4.62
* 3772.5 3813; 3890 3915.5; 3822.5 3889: 9.08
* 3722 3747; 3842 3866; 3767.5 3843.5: 2.06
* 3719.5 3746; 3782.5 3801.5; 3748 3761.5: 0.47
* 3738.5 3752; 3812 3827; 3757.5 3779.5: -4.49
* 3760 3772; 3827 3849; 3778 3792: -4.58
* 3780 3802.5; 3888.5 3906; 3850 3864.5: -0.41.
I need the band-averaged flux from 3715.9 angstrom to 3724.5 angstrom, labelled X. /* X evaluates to 33.3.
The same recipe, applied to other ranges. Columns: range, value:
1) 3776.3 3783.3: 48.7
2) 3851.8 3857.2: 43.9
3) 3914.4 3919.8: 42.6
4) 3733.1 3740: 27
